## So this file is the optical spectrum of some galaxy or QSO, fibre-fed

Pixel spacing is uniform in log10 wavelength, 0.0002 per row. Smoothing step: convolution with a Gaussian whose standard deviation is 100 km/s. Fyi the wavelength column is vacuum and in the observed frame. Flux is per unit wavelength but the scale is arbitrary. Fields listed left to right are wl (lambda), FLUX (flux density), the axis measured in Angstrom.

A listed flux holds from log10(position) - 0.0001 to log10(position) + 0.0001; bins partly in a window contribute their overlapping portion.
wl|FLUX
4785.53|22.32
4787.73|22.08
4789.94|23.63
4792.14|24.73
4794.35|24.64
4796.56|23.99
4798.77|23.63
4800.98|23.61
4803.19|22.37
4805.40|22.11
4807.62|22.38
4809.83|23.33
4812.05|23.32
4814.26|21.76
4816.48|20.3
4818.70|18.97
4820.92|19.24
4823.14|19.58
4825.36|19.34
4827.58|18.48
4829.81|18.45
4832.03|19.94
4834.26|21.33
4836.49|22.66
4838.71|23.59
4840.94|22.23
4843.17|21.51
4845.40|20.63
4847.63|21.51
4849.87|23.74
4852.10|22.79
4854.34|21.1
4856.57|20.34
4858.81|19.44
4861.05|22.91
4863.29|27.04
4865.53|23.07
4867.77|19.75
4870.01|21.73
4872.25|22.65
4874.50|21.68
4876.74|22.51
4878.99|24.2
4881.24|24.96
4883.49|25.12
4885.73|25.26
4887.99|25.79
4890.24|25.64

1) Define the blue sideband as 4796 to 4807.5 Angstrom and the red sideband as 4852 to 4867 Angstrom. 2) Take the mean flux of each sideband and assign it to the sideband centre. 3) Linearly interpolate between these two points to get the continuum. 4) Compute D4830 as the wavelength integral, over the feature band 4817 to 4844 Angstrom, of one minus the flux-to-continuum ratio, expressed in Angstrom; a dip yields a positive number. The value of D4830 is 2.7 Angstrom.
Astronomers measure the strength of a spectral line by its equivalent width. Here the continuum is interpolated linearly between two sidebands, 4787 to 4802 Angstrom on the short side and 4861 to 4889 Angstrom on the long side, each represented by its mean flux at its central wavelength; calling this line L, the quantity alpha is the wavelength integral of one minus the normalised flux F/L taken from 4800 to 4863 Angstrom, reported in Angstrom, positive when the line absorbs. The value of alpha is 6.16 Angstrom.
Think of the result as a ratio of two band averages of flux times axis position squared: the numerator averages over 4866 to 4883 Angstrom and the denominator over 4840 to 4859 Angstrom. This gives 1.1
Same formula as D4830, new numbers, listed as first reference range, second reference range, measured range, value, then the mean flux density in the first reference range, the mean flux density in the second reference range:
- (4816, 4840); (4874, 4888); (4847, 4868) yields 0.12 Angstrom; 20.2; 24.2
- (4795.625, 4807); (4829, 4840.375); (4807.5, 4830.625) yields 1.84 Angstrom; 23.1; 21.3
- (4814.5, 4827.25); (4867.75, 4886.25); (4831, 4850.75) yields -0.95 Angstrom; 19.6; 23.2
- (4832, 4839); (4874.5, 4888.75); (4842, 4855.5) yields 0.47 Angstrom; 22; 24.4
